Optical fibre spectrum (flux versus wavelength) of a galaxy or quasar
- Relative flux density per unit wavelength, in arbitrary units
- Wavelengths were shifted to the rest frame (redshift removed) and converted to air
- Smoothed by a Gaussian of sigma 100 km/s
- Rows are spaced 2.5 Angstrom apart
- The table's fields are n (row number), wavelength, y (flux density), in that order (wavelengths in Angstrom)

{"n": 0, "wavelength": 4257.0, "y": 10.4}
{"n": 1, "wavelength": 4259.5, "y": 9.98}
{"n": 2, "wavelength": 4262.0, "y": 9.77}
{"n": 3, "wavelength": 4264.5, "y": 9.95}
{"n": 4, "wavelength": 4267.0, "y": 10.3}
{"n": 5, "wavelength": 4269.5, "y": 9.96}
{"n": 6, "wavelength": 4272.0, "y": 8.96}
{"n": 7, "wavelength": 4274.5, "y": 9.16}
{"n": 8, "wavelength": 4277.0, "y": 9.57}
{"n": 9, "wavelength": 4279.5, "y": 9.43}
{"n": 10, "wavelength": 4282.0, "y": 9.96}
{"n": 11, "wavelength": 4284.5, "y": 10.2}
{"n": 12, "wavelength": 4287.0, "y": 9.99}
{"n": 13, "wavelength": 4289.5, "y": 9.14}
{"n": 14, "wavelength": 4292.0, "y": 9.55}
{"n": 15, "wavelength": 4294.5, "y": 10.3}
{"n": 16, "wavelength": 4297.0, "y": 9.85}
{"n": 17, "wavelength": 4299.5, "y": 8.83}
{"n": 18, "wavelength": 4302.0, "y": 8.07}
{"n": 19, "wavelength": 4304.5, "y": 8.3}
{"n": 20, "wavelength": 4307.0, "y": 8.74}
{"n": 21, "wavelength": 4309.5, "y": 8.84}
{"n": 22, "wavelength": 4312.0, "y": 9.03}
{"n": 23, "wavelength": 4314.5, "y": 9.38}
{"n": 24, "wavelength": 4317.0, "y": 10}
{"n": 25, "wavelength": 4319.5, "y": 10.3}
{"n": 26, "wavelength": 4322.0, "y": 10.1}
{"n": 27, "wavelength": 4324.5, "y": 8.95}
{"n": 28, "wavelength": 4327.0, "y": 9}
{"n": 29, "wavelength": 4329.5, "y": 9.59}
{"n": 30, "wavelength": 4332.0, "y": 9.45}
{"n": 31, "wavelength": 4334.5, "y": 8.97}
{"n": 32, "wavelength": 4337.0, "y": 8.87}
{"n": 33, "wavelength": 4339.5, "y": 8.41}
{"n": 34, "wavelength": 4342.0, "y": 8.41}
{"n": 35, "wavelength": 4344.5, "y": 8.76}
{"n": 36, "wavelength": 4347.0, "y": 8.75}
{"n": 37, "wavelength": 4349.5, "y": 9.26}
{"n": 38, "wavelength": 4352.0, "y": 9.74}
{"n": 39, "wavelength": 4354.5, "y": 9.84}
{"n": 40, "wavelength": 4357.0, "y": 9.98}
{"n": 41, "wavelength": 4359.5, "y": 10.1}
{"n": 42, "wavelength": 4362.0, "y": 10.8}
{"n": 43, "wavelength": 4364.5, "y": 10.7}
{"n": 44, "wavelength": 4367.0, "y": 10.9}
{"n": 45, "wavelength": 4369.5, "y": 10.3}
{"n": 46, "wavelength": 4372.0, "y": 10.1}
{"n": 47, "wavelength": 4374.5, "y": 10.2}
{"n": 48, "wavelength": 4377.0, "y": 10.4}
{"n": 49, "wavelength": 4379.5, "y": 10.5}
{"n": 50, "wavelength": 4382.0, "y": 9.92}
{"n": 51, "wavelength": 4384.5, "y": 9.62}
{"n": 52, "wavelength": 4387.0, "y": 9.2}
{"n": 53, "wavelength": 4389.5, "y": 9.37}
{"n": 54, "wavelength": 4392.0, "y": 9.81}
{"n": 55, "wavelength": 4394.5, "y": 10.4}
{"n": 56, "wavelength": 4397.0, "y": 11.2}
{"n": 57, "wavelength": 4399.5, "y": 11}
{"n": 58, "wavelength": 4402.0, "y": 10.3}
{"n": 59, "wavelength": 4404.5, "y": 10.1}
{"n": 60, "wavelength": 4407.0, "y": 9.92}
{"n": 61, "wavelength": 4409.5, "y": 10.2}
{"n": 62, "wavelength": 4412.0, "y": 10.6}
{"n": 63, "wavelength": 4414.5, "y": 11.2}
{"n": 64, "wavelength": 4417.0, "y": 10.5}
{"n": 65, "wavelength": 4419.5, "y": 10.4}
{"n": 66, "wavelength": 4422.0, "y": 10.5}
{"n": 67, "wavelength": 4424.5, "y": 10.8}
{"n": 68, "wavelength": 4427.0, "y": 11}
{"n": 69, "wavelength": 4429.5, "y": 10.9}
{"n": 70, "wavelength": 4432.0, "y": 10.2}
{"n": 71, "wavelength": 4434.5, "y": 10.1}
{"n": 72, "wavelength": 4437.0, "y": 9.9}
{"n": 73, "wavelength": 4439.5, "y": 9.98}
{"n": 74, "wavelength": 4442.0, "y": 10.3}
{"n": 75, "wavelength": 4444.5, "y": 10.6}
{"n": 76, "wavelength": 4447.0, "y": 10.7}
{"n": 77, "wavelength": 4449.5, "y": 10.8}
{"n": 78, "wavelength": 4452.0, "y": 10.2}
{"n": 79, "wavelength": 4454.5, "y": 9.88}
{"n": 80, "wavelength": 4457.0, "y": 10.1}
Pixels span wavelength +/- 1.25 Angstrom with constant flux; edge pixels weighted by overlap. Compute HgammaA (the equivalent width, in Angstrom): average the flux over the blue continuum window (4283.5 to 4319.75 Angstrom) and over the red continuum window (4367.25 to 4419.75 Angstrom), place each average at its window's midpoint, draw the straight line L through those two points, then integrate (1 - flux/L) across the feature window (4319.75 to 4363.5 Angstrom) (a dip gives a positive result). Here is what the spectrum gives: 1.6 Angstrom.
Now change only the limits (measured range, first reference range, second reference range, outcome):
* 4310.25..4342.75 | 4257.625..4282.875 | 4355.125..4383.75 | 2.6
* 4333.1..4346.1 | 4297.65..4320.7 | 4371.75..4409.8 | 1.1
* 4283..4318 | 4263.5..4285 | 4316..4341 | 0.8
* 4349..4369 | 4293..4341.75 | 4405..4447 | -1.1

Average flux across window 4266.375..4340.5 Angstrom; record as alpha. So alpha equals 9.37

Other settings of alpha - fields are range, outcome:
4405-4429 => 10.6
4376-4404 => 10.2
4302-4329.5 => 9.22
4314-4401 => 9.78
